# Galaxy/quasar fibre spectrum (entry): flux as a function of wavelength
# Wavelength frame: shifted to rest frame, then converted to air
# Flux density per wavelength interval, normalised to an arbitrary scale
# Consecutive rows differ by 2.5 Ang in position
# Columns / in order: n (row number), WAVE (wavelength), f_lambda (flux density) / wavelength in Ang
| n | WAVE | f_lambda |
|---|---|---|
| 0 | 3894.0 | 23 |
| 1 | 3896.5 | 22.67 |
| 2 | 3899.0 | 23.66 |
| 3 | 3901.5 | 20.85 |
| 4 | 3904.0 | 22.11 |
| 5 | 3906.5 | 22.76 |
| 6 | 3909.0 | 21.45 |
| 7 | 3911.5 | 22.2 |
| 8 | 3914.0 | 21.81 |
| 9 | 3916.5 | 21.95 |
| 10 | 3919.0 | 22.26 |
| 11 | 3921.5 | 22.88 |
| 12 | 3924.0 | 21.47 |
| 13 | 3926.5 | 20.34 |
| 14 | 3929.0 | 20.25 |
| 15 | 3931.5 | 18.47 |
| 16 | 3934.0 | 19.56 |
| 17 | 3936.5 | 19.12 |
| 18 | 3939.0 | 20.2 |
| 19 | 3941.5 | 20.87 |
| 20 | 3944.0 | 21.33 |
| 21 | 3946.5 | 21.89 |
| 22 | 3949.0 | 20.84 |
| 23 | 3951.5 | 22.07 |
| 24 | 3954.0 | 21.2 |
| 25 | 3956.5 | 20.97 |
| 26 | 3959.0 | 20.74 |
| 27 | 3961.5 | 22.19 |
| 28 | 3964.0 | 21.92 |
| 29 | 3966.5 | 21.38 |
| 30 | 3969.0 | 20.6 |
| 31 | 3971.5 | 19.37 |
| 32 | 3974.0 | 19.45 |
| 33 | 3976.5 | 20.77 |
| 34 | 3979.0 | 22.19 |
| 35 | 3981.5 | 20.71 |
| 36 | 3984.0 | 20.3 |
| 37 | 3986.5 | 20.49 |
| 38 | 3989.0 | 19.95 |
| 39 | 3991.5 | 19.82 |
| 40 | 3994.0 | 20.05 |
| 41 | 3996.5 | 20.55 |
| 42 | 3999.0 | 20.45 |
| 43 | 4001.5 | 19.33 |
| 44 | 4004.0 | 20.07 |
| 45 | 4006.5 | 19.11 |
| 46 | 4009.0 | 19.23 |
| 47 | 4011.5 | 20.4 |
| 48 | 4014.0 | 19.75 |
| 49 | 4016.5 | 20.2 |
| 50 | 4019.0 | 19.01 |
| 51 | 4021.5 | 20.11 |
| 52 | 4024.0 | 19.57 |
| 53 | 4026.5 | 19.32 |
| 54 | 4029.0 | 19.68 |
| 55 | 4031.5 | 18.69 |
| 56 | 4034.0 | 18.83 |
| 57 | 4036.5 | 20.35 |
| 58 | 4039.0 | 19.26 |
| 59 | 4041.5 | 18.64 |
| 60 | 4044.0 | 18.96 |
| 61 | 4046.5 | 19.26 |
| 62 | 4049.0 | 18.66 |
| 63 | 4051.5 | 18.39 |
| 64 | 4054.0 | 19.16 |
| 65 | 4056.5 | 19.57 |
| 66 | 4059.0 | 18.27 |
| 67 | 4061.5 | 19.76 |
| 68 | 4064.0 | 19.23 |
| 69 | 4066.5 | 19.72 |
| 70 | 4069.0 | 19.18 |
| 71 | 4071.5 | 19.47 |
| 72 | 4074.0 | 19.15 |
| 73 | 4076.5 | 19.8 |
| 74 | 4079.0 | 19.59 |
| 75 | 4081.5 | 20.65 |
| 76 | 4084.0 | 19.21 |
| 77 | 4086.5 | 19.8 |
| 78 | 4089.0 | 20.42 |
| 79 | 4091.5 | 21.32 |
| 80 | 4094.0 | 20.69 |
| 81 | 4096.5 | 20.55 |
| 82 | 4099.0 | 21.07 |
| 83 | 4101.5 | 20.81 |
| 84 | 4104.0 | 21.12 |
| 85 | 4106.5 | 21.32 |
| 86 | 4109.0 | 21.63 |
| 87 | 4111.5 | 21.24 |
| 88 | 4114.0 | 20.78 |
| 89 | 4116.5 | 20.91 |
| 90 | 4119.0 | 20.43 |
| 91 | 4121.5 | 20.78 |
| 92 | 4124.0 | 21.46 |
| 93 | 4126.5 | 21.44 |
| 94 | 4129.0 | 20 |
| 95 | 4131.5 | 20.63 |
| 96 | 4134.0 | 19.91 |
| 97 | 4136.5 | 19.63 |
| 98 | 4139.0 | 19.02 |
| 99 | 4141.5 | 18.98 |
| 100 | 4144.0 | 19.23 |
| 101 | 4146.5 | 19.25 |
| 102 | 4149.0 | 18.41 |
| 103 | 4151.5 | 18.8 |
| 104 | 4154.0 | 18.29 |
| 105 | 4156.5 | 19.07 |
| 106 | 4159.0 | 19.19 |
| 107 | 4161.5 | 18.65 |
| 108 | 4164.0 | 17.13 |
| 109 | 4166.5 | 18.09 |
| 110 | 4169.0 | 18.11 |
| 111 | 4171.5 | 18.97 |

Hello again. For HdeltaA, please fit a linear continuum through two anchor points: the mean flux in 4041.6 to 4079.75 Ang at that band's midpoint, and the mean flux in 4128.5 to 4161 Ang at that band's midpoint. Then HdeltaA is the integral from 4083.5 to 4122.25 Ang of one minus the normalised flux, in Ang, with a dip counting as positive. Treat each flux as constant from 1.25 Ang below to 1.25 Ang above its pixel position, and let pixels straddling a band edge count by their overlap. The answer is -3.2 Ang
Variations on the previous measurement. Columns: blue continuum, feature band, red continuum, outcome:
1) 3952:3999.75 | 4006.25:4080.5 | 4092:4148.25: 4.5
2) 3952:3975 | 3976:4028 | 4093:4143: 2.0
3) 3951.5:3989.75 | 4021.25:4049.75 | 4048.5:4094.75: 1.1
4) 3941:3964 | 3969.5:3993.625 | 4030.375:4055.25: 0.3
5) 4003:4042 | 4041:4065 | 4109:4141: 1.0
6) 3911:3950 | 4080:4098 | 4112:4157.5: -0.2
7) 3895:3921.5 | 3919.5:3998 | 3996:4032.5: 1.0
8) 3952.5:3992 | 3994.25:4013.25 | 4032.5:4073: 0.3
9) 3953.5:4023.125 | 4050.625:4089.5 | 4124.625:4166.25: 0.6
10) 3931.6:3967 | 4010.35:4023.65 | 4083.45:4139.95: 0.6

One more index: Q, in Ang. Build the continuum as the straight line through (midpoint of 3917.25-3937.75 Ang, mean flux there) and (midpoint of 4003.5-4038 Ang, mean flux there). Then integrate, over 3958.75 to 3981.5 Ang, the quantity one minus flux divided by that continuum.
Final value -0.94 Ang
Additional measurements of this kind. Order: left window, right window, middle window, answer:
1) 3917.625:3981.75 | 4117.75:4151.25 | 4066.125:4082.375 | 0.48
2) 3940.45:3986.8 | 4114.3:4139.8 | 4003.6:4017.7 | 0.74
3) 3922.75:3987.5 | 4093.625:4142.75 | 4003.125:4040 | 1.98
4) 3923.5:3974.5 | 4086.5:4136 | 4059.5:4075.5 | 1.09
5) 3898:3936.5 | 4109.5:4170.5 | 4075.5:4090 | 0.10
